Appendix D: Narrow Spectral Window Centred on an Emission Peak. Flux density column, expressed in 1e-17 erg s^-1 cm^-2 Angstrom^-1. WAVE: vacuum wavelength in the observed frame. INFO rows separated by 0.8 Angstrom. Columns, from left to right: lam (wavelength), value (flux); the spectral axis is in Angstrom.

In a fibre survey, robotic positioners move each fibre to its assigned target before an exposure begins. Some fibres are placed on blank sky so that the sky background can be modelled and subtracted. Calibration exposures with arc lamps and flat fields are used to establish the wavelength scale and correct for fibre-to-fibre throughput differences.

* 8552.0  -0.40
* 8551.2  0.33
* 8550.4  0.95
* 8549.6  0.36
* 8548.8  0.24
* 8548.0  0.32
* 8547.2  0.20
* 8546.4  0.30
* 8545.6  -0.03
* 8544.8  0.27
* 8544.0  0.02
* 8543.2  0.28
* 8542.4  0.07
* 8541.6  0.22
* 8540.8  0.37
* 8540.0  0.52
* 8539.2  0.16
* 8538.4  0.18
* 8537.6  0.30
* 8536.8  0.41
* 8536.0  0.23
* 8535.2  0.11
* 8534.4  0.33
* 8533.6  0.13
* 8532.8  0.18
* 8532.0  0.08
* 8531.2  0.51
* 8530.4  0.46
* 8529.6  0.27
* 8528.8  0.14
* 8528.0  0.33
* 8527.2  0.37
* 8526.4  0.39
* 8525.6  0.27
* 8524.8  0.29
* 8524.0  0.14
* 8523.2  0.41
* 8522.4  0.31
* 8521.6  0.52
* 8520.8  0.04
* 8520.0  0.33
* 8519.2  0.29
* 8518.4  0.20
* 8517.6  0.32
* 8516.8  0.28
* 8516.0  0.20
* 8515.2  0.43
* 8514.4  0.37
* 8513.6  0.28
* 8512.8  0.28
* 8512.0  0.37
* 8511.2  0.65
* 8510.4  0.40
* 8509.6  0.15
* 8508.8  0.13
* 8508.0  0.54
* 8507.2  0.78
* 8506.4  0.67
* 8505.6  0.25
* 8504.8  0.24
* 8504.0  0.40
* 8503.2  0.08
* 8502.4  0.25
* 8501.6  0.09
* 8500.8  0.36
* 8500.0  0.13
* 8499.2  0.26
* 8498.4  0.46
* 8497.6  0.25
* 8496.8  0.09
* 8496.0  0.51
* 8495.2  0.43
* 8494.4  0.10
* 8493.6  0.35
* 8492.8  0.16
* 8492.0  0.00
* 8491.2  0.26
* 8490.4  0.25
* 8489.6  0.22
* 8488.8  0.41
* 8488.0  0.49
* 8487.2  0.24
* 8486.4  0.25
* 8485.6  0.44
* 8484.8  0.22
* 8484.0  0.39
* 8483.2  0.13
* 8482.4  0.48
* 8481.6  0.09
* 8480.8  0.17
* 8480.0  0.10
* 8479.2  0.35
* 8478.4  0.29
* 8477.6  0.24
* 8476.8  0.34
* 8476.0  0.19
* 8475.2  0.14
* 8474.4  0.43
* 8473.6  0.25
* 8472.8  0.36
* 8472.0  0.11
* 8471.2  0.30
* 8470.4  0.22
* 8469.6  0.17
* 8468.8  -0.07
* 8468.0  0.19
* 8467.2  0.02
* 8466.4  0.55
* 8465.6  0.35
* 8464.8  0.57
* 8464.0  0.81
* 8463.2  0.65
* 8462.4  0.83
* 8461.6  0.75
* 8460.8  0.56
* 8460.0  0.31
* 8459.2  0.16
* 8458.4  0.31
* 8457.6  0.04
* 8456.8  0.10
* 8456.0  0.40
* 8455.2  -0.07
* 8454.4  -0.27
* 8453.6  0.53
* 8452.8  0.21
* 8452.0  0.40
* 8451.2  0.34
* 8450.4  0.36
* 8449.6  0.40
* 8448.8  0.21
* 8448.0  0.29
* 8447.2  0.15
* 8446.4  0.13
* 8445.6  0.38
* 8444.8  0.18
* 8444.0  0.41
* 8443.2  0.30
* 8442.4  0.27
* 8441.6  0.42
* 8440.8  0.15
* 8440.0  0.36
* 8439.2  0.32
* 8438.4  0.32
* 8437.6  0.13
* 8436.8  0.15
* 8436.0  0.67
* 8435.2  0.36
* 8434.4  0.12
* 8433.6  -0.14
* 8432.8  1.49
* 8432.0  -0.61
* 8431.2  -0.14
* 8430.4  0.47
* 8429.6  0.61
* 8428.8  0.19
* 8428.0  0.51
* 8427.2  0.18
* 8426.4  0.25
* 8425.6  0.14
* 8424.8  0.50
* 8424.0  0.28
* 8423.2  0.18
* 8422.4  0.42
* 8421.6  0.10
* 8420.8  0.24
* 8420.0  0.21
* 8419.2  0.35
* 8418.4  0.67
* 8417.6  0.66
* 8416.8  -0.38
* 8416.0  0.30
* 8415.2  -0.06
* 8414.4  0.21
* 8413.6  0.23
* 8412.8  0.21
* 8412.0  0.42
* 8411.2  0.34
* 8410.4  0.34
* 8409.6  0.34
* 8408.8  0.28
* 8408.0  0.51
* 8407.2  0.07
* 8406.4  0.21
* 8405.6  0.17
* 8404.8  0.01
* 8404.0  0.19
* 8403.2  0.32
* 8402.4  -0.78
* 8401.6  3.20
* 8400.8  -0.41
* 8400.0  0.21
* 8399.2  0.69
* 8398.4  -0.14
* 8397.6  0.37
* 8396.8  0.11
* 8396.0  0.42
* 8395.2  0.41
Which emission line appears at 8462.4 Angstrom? H-gamma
